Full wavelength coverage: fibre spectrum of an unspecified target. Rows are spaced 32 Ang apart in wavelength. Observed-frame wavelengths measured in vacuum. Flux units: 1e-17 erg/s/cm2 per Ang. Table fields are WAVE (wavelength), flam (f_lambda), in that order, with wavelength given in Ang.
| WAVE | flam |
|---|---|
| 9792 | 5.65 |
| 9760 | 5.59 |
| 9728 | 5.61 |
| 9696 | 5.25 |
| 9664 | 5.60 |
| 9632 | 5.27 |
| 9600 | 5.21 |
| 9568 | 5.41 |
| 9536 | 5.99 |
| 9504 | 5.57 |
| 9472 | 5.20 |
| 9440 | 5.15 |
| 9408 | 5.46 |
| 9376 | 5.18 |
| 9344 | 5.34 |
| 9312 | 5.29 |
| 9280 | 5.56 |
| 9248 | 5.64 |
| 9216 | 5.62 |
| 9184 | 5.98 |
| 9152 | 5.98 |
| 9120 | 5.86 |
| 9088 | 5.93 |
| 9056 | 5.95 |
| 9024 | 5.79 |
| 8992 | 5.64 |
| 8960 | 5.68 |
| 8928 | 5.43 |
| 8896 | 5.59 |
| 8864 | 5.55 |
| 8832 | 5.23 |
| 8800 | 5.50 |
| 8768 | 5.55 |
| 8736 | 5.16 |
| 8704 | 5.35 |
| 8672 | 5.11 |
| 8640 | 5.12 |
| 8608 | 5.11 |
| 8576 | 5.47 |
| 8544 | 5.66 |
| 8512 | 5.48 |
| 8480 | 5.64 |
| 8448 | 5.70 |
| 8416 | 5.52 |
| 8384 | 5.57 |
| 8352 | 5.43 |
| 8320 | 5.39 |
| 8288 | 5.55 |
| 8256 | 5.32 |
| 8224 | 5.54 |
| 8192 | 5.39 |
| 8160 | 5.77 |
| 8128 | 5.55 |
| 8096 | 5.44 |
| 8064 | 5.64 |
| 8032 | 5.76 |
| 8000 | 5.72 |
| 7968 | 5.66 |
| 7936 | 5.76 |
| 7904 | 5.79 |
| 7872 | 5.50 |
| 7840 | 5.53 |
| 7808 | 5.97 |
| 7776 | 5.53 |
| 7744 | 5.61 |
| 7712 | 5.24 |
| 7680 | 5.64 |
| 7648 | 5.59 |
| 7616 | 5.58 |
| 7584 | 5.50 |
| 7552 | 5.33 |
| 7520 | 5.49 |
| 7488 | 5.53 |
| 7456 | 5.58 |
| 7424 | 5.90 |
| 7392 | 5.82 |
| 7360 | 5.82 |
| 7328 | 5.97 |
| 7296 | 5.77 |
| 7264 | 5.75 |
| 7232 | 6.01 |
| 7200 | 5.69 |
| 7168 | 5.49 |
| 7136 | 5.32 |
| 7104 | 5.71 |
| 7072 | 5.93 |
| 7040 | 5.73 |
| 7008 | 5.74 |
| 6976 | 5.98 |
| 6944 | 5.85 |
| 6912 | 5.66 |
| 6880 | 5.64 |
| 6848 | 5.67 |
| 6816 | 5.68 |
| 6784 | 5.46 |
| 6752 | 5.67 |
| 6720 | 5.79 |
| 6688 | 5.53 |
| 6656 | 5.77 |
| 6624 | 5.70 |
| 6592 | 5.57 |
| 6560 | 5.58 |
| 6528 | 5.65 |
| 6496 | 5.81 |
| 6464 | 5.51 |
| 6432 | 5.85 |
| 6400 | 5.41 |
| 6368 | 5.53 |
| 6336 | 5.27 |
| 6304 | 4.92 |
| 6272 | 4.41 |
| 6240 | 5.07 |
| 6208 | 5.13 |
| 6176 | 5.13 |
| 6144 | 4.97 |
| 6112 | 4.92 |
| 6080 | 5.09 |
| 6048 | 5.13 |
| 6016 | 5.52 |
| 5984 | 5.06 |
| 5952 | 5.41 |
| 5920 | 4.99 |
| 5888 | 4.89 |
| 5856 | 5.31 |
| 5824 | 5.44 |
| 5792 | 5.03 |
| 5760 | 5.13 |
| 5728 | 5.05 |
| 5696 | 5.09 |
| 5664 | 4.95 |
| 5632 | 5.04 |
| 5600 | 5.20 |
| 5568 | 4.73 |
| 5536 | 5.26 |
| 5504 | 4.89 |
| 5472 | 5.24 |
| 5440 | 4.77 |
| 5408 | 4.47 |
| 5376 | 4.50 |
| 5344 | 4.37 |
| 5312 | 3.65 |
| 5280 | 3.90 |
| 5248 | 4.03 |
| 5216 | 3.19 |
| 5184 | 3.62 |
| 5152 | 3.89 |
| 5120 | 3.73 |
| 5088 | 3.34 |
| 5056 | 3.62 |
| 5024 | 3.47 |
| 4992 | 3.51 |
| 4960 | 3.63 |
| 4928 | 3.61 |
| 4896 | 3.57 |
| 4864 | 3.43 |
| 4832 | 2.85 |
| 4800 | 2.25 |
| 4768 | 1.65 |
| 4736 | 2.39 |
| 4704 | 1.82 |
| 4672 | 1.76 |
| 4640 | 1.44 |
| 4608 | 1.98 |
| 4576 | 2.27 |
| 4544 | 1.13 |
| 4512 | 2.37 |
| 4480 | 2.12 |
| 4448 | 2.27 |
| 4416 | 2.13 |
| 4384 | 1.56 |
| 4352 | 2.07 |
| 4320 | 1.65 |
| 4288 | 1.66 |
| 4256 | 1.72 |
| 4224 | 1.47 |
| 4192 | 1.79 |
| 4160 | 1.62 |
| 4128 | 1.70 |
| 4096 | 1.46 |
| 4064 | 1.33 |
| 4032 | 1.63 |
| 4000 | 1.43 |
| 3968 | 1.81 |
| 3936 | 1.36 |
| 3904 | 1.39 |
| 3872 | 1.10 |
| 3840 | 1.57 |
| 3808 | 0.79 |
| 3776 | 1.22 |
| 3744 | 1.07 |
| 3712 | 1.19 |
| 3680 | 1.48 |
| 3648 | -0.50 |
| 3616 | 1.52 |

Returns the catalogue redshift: 0.21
